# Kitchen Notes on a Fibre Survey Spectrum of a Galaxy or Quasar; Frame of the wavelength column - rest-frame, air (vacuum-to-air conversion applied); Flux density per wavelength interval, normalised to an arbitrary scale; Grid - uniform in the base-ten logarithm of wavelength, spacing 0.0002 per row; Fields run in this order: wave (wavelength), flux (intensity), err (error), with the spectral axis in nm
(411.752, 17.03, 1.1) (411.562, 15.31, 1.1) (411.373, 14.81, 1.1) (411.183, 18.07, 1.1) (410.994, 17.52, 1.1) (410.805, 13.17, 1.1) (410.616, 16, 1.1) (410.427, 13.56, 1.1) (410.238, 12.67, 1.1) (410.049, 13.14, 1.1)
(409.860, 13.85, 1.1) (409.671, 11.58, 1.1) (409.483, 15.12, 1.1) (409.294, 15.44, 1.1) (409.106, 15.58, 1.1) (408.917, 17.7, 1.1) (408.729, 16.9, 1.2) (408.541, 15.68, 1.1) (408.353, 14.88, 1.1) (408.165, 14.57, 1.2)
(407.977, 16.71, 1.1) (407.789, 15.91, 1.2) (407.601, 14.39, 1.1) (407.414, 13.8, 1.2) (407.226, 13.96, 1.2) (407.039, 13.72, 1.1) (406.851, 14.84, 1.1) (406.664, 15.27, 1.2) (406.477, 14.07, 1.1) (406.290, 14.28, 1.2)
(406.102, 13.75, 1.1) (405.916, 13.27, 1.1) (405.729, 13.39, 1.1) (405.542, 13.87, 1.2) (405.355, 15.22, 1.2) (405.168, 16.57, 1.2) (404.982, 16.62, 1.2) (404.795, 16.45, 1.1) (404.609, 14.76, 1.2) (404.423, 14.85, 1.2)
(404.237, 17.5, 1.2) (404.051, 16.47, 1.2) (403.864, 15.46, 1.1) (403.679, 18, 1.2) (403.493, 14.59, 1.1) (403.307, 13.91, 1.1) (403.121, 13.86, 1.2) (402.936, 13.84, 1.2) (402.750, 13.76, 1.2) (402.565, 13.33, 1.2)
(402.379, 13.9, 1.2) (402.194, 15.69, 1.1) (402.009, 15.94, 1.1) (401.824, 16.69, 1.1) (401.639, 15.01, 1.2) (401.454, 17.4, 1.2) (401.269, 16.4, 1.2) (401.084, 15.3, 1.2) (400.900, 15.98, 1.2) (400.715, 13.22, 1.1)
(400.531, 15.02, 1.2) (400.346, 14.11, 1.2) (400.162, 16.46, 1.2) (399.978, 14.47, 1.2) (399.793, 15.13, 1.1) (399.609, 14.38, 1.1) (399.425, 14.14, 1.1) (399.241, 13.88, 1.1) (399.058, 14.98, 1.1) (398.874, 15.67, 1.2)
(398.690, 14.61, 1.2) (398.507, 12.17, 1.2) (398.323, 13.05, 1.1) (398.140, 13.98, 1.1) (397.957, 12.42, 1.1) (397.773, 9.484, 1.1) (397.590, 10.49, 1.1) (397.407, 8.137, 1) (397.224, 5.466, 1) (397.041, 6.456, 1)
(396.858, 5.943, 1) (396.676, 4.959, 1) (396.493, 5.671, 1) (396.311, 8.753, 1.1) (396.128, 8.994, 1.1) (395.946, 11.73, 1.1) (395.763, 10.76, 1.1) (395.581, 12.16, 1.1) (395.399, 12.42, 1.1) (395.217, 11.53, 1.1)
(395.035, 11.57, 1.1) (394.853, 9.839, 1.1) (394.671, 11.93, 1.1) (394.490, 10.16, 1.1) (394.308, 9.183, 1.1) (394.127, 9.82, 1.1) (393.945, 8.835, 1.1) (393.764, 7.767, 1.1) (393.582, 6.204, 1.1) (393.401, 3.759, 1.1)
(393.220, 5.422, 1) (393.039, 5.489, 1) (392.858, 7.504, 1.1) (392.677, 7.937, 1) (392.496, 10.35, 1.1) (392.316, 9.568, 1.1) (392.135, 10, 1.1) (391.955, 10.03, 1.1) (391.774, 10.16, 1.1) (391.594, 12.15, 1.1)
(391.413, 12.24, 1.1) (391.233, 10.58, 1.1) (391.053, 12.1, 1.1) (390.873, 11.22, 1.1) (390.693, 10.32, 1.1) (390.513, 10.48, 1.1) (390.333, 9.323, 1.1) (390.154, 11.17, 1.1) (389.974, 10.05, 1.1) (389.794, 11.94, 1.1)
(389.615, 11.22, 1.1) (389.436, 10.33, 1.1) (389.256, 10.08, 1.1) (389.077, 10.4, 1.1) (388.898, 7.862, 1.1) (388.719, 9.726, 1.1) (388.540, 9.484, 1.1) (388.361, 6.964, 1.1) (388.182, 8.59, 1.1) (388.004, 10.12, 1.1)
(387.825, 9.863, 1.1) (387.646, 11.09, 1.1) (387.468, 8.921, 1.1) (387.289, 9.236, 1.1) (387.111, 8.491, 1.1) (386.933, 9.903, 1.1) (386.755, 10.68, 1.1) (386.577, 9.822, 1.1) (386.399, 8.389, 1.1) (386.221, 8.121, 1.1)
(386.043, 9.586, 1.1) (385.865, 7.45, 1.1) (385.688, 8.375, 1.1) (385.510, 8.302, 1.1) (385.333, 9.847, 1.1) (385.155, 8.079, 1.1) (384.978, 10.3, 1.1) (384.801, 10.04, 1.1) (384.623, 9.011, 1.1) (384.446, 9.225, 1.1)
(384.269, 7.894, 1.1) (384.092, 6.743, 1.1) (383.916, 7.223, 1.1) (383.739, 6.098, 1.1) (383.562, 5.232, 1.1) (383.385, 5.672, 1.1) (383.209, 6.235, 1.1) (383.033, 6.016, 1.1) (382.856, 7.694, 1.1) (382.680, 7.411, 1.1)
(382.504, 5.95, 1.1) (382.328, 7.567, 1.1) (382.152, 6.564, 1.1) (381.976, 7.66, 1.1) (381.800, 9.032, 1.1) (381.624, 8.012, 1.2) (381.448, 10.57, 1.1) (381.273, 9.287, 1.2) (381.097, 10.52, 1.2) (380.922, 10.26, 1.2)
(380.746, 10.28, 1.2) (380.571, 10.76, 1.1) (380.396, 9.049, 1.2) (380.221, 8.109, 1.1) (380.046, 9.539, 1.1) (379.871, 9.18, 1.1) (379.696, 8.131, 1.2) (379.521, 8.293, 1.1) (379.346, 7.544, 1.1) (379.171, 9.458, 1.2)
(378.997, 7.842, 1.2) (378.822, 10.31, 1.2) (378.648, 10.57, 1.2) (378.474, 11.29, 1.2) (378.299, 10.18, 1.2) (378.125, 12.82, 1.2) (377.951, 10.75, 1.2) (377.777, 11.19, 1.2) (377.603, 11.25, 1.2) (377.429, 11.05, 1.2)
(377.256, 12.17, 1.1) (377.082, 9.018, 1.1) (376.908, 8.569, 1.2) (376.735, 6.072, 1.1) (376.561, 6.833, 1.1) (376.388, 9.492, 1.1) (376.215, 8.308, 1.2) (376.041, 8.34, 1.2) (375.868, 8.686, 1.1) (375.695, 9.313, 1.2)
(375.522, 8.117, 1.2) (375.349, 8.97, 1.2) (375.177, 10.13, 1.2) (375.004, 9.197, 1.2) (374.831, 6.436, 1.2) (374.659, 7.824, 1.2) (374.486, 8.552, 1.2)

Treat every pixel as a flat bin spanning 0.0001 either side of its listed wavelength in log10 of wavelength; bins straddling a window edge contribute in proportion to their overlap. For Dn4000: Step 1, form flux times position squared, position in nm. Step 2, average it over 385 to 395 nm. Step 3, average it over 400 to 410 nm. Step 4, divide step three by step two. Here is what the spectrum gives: 1.7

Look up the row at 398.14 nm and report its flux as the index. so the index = 13.98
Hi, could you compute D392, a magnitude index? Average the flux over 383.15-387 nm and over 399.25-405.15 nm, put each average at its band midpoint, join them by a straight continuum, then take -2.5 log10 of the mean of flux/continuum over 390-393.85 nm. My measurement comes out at 0.187 mag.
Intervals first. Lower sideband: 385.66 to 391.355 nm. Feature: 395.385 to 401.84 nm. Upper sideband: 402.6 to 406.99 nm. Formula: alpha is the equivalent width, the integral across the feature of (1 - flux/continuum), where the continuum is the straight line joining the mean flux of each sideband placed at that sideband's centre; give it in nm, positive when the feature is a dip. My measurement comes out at 0.37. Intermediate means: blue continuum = 9.78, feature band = 12.3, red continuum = 14.9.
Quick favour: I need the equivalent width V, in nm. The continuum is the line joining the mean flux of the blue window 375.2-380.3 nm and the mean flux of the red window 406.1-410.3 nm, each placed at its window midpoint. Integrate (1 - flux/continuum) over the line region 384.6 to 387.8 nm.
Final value 0.48 nm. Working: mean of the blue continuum 9.37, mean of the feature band 9.22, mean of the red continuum 14.7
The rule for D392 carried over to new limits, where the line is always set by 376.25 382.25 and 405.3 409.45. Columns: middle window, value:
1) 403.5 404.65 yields -0.135 mag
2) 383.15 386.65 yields 0.289 mag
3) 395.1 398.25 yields 0.334 mag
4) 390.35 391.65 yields 0.053 mag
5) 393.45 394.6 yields 0.396 mag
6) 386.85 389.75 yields 0.172 mag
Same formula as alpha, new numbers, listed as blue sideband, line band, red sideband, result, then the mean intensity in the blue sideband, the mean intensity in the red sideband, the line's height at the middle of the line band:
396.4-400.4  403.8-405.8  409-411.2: -0.36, 11.6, 14.5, 13.2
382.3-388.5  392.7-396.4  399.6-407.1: 0.83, 8.31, 15.1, 11.7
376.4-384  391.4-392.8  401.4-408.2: 0.20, 8.77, 15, 11.8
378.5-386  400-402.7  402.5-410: -0.33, 8.39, 14.9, 13.6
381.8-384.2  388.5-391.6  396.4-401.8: -0.42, 6.72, 12.6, 9.31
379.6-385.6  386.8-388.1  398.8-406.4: 0.03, 8.28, 15.1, 9.92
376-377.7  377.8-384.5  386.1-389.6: 0.49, 9.14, 9.41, 9.25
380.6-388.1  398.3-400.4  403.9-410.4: -0.29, 8.52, 14.9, 12.7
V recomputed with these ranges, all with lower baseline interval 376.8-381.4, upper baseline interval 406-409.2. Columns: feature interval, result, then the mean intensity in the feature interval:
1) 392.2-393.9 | 0.71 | 7.2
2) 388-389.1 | 0.26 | 8.86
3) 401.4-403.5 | -0.10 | 14.8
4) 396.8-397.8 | 0.42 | 7.6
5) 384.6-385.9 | 0.24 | 8.98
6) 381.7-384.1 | 0.86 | 6.8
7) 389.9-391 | 0.13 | 10.5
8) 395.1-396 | 0.08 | 11.7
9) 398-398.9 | -0.02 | 13.7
